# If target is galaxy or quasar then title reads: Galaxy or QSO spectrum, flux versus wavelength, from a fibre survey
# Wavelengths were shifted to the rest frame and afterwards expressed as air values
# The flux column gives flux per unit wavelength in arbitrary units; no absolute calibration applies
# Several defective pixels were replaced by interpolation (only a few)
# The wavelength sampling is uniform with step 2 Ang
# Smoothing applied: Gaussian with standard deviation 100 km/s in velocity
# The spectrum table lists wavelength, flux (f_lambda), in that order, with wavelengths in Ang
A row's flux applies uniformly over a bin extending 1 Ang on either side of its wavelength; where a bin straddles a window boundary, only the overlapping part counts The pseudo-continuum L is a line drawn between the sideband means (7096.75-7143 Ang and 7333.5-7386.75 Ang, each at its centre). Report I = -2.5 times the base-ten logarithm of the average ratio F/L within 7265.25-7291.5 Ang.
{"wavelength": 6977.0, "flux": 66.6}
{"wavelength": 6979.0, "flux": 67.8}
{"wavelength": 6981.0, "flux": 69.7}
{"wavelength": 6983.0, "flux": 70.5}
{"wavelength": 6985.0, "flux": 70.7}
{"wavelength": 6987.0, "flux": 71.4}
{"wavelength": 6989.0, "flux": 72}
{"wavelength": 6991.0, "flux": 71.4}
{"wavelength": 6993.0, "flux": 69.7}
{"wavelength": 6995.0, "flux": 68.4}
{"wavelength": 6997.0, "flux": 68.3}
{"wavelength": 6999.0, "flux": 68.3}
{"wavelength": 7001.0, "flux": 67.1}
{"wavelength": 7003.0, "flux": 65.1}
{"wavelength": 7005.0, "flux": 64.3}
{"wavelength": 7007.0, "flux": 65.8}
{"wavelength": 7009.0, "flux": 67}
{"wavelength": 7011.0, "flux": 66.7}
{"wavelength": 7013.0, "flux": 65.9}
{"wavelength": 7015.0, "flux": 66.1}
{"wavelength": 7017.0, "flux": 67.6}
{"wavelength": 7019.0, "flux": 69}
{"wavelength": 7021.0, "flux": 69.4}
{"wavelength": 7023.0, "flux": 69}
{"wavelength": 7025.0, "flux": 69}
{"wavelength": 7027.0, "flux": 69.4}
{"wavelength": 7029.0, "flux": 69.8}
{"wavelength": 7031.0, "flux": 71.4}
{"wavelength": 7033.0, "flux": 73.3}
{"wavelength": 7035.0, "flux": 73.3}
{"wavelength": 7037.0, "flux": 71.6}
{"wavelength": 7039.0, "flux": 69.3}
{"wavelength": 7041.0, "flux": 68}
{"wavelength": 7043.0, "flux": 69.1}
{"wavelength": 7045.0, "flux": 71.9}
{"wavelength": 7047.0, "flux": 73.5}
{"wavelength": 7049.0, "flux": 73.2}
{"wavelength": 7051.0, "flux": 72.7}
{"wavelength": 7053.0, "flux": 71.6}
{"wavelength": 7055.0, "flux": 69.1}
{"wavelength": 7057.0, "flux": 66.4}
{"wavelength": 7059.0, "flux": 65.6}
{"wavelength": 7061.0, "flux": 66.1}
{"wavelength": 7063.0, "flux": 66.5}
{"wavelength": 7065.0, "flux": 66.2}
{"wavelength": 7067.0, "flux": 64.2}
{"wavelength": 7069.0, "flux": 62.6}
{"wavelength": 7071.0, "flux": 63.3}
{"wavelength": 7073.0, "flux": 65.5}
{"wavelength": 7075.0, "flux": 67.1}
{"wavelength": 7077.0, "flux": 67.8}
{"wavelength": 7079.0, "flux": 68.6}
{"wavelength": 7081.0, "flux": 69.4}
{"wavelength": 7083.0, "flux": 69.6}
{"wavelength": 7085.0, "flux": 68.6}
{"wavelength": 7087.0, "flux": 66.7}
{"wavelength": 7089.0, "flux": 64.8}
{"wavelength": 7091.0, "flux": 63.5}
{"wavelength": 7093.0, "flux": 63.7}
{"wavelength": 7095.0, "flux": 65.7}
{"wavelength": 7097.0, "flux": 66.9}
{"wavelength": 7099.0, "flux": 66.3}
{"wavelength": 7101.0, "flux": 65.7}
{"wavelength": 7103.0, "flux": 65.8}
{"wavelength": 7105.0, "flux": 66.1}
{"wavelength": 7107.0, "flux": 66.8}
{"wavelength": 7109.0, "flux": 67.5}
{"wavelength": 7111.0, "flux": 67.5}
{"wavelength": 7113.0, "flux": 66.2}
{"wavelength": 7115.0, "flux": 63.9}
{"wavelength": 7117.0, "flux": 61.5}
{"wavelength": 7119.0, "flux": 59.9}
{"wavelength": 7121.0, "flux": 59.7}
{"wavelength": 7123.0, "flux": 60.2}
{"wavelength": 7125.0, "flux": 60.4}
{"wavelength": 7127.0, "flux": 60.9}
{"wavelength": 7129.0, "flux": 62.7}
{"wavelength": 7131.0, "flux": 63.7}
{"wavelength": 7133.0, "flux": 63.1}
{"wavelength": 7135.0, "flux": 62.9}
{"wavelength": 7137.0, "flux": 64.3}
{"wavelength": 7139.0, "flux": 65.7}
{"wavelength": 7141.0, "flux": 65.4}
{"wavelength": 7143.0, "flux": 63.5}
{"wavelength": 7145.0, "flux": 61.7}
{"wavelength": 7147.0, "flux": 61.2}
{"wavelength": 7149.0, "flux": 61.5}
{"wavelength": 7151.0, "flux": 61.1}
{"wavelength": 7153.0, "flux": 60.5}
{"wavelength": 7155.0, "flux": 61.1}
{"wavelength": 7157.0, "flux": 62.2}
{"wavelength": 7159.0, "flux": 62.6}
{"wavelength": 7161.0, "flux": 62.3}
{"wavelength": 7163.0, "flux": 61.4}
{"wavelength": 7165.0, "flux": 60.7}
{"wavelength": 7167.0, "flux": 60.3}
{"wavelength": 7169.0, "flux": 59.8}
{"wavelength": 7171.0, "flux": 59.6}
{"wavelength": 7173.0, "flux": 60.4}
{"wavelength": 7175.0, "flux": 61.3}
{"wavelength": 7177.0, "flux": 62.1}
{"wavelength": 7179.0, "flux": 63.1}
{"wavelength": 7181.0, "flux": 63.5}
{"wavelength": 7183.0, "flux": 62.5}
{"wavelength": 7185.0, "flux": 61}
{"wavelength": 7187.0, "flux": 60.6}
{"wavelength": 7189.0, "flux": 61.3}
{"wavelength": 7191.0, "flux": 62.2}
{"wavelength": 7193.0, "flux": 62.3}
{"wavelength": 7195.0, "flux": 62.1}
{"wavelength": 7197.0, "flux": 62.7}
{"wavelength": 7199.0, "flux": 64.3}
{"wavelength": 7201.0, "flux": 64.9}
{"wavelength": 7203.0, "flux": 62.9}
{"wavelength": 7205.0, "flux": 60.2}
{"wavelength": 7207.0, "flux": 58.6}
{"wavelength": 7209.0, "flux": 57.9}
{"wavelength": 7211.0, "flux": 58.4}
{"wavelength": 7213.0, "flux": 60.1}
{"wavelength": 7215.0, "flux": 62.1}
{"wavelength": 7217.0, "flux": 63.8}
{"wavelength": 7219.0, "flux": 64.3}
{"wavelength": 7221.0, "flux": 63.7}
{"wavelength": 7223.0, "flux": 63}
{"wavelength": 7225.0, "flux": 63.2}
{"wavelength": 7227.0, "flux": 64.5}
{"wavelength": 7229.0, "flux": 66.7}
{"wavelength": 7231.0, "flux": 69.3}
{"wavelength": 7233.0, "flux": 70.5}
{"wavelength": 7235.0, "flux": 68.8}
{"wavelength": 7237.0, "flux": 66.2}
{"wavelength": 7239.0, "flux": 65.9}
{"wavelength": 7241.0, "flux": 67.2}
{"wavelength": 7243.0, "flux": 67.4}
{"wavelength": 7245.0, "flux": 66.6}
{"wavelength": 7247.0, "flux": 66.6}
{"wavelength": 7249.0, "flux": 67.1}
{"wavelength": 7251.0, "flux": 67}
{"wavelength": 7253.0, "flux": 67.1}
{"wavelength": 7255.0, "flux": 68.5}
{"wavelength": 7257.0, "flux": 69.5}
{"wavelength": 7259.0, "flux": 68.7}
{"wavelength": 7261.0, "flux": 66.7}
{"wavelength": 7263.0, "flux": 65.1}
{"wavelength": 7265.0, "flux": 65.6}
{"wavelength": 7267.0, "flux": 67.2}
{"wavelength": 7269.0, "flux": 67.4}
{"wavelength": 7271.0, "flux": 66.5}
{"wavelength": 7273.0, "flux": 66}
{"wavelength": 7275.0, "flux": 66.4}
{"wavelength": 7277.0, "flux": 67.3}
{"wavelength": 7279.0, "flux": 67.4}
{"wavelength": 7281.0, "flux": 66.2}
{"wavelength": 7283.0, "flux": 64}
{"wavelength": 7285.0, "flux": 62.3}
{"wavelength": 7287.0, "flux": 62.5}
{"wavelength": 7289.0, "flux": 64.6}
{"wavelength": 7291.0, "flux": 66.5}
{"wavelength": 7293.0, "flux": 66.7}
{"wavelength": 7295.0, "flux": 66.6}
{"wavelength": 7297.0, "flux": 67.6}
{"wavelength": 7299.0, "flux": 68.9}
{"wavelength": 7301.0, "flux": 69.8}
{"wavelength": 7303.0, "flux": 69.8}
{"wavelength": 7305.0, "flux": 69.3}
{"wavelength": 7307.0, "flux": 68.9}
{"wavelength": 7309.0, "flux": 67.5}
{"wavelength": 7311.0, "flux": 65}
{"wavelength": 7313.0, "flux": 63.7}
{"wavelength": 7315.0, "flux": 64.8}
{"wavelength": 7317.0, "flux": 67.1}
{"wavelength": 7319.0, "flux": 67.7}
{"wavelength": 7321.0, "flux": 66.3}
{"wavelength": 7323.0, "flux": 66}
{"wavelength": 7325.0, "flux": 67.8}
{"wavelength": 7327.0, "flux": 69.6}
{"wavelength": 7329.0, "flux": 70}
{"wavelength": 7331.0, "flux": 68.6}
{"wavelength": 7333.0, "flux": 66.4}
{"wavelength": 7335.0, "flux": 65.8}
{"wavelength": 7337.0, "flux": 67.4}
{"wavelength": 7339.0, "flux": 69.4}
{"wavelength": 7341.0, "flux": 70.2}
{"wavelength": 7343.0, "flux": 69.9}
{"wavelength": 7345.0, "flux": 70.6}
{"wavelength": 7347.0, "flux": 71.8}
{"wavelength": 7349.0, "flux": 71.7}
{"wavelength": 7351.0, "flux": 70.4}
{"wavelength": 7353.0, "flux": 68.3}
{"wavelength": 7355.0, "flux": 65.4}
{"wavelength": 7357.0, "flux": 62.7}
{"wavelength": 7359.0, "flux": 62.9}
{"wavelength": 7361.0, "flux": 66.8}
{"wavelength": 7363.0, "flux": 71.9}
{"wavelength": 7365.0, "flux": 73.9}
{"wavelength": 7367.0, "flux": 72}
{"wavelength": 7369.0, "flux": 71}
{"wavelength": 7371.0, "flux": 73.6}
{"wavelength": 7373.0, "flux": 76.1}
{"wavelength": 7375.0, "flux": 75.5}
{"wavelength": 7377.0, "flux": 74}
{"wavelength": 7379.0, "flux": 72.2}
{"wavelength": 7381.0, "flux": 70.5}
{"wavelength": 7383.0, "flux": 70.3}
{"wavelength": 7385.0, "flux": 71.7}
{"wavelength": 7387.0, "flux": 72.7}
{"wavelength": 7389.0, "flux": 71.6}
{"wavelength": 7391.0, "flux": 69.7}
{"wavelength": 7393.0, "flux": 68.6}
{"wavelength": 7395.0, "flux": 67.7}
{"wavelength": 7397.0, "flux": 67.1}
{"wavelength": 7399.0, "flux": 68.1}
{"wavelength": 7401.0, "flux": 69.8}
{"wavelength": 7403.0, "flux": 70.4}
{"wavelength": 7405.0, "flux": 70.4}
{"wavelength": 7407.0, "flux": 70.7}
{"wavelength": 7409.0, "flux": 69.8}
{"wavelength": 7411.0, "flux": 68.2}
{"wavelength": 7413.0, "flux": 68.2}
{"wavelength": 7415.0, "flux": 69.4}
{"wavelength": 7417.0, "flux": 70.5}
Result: 0.04 mag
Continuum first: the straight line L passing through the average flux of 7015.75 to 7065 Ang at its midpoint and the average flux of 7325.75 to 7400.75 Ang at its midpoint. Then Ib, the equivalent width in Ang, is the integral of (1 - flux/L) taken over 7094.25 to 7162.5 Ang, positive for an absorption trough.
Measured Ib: 6.2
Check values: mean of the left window 69.7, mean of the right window 69.9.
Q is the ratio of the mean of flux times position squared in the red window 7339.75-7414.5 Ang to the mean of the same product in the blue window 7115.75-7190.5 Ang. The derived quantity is 1.21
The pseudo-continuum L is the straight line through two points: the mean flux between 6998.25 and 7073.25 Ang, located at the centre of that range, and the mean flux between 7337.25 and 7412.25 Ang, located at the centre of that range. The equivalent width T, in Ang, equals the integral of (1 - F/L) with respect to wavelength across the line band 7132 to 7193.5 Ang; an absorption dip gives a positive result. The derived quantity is 6.3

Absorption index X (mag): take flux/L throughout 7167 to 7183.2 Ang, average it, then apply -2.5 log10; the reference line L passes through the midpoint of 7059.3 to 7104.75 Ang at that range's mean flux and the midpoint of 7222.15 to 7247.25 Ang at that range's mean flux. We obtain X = 0.09 mag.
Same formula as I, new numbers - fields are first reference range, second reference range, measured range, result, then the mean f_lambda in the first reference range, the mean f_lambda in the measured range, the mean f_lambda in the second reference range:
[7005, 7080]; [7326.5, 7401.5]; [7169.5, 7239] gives 0.10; 68.4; 62.9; 69.9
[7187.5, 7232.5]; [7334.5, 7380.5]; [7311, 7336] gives 0.03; 62.7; 66.9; 70.2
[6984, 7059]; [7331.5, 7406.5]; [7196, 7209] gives 0.13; 69.3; 61.9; 70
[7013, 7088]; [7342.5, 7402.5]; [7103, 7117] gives 0.05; 68.7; 66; 70.3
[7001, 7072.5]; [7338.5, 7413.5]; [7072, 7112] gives 0.03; 68.3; 66.7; 70.2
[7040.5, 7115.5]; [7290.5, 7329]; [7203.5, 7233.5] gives 0.07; 67.2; 63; 67.4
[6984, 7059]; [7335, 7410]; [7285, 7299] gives 0.07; 69.3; 65.7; 70.1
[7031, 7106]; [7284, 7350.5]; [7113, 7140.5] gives 0.09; 67.9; 62.4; 67.6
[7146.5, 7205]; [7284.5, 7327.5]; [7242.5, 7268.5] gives -0.04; 61.8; 67.2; 66.8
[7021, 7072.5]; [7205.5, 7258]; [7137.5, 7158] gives 0.07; 69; 62.4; 65.1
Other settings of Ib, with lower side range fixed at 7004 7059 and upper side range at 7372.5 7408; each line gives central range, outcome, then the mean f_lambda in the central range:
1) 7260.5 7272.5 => 0.7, 66.4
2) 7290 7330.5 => 1.7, 67.5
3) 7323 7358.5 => 1.1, 68.4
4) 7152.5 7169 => 2.0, 61.3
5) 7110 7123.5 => 1.3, 62.8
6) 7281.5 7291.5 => 0.9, 64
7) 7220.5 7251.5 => 1.6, 66.5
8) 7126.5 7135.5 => 0.9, 62.7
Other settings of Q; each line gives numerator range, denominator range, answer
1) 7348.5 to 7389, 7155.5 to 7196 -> 1.21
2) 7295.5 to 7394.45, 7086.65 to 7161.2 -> 1.16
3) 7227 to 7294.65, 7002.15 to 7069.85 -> 1.04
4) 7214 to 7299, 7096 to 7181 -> 1.09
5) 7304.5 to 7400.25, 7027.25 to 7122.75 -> 1.11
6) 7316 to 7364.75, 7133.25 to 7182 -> 1.16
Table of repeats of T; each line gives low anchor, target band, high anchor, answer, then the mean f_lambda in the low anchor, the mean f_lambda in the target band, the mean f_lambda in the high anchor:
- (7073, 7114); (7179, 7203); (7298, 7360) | 1.7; 66.7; 62.5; 67.9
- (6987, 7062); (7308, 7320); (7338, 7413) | 0.7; 69.1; 66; 70.2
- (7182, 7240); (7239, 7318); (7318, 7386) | -0.5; 63.2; 66.7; 69.7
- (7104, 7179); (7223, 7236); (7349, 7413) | -0.3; 62.5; 66.8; 70.1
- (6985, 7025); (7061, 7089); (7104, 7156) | -0.5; 68.1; 66.5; 63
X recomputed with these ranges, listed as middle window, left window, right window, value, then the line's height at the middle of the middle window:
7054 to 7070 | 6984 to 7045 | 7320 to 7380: 0.05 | 69.1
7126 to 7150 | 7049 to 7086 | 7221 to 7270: 0.07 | 67.2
